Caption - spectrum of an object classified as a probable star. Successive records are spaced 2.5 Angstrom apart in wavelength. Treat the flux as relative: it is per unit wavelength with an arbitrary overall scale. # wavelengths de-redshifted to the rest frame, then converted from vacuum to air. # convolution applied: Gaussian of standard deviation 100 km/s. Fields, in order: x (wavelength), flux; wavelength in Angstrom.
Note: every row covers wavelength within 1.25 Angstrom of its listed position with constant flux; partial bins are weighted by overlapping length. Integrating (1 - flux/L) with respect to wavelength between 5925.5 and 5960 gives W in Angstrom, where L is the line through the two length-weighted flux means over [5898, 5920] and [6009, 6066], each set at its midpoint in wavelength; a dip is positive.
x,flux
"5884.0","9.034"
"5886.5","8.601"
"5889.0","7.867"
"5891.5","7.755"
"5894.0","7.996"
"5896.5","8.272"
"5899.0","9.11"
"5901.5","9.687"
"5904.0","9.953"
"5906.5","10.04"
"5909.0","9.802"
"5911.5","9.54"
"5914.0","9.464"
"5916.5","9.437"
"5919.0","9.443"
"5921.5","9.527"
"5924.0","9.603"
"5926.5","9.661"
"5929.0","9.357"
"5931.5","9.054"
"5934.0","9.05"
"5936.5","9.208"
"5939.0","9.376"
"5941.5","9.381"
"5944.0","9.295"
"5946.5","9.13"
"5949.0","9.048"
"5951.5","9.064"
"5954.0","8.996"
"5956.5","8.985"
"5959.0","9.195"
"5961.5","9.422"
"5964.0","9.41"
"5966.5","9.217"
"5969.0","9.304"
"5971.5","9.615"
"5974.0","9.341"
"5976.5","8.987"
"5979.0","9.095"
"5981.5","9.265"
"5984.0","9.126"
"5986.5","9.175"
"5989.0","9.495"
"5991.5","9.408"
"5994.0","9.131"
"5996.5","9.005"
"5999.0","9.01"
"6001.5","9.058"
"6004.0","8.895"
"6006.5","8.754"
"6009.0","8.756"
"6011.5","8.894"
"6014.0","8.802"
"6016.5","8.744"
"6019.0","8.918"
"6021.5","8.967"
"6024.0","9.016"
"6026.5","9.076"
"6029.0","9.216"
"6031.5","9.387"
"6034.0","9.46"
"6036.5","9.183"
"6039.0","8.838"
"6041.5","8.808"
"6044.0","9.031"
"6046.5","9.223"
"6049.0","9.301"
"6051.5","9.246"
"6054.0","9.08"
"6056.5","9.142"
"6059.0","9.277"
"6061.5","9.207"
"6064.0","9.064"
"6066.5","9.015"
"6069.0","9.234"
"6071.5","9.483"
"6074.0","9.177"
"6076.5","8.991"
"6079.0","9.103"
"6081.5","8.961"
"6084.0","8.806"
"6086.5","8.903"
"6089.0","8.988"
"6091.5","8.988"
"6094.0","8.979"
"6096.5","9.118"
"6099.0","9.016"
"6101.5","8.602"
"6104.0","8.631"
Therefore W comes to 1.0 Angstrom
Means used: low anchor 9.62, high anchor 9.08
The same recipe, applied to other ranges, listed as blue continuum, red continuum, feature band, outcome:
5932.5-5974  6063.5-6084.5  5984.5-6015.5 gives 0.5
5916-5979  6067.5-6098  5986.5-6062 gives 0.6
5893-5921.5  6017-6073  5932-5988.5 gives 0.4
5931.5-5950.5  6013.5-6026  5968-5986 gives -0.4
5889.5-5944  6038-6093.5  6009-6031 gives 0.4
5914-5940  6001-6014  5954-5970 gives -0.1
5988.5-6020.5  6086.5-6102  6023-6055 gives -0.6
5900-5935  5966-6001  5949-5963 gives 0.3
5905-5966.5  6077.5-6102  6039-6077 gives -0.4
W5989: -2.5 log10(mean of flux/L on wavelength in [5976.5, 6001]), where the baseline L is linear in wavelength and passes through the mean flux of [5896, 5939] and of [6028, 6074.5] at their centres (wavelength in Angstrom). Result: 0.01 mag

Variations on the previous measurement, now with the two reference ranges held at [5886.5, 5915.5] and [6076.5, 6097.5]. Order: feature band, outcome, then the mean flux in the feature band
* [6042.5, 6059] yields -0.02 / 9.17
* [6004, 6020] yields 0.02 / 8.82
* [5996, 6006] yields 0.00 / 8.97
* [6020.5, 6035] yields -0.02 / 9.19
